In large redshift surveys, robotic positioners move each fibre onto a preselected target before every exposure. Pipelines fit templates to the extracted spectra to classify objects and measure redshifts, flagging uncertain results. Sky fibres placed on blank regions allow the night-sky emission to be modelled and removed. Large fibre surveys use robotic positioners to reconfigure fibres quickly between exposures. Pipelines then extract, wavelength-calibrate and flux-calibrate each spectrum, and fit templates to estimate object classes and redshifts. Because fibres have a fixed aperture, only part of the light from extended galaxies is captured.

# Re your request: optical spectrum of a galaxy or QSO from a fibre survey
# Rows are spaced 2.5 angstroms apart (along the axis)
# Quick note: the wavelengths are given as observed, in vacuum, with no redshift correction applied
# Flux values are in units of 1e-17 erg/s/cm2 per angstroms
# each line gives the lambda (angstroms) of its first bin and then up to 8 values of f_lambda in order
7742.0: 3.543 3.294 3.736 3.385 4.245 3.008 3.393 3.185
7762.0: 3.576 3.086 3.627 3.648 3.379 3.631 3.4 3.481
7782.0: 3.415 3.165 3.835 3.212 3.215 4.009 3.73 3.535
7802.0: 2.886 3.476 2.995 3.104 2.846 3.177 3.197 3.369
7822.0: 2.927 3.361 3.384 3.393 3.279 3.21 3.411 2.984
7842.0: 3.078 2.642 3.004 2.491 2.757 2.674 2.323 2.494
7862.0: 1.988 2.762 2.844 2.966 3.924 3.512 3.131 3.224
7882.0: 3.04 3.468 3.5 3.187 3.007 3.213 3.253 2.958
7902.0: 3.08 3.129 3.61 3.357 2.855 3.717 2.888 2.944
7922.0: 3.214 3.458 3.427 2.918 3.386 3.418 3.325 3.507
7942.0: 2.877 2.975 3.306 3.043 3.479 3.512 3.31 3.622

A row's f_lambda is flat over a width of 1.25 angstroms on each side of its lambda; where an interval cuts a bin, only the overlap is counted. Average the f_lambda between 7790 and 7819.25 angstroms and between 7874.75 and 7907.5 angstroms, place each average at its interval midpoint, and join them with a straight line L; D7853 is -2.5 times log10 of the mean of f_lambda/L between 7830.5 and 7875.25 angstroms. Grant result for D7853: 0.12 mag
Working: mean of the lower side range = 3.29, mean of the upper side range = 3.22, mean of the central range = 2.9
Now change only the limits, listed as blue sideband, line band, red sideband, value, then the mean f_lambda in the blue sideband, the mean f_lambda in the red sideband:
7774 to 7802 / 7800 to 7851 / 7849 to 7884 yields 0.03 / 3.48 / 2.89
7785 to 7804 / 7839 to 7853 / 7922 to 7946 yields 0.20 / 3.48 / 3.25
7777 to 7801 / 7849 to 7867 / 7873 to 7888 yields 0.31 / 3.5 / 3.32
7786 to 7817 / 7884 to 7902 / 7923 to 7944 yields 0.03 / 3.33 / 3.28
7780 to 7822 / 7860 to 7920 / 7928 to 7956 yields 0.04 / 3.31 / 3.25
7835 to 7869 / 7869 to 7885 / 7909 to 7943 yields -0.15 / 2.74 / 3.24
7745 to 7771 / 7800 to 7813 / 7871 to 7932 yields 0.10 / 3.48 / 3.25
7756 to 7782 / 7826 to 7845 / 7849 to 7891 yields -0.02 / 3.44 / 2.97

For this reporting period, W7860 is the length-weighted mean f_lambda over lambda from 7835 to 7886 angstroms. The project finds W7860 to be 2.94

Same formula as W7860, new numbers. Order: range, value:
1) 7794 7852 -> 3.18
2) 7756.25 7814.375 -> 3.38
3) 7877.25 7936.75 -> 3.23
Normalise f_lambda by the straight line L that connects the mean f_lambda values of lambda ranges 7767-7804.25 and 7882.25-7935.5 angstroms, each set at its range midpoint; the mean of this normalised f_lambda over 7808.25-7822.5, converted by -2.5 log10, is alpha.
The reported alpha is 0.10 mag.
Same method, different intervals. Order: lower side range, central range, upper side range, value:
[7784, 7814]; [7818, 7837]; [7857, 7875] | -0.051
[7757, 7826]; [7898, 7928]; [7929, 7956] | 0.020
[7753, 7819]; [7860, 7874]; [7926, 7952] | 0.134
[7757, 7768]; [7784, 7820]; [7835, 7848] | -0.039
